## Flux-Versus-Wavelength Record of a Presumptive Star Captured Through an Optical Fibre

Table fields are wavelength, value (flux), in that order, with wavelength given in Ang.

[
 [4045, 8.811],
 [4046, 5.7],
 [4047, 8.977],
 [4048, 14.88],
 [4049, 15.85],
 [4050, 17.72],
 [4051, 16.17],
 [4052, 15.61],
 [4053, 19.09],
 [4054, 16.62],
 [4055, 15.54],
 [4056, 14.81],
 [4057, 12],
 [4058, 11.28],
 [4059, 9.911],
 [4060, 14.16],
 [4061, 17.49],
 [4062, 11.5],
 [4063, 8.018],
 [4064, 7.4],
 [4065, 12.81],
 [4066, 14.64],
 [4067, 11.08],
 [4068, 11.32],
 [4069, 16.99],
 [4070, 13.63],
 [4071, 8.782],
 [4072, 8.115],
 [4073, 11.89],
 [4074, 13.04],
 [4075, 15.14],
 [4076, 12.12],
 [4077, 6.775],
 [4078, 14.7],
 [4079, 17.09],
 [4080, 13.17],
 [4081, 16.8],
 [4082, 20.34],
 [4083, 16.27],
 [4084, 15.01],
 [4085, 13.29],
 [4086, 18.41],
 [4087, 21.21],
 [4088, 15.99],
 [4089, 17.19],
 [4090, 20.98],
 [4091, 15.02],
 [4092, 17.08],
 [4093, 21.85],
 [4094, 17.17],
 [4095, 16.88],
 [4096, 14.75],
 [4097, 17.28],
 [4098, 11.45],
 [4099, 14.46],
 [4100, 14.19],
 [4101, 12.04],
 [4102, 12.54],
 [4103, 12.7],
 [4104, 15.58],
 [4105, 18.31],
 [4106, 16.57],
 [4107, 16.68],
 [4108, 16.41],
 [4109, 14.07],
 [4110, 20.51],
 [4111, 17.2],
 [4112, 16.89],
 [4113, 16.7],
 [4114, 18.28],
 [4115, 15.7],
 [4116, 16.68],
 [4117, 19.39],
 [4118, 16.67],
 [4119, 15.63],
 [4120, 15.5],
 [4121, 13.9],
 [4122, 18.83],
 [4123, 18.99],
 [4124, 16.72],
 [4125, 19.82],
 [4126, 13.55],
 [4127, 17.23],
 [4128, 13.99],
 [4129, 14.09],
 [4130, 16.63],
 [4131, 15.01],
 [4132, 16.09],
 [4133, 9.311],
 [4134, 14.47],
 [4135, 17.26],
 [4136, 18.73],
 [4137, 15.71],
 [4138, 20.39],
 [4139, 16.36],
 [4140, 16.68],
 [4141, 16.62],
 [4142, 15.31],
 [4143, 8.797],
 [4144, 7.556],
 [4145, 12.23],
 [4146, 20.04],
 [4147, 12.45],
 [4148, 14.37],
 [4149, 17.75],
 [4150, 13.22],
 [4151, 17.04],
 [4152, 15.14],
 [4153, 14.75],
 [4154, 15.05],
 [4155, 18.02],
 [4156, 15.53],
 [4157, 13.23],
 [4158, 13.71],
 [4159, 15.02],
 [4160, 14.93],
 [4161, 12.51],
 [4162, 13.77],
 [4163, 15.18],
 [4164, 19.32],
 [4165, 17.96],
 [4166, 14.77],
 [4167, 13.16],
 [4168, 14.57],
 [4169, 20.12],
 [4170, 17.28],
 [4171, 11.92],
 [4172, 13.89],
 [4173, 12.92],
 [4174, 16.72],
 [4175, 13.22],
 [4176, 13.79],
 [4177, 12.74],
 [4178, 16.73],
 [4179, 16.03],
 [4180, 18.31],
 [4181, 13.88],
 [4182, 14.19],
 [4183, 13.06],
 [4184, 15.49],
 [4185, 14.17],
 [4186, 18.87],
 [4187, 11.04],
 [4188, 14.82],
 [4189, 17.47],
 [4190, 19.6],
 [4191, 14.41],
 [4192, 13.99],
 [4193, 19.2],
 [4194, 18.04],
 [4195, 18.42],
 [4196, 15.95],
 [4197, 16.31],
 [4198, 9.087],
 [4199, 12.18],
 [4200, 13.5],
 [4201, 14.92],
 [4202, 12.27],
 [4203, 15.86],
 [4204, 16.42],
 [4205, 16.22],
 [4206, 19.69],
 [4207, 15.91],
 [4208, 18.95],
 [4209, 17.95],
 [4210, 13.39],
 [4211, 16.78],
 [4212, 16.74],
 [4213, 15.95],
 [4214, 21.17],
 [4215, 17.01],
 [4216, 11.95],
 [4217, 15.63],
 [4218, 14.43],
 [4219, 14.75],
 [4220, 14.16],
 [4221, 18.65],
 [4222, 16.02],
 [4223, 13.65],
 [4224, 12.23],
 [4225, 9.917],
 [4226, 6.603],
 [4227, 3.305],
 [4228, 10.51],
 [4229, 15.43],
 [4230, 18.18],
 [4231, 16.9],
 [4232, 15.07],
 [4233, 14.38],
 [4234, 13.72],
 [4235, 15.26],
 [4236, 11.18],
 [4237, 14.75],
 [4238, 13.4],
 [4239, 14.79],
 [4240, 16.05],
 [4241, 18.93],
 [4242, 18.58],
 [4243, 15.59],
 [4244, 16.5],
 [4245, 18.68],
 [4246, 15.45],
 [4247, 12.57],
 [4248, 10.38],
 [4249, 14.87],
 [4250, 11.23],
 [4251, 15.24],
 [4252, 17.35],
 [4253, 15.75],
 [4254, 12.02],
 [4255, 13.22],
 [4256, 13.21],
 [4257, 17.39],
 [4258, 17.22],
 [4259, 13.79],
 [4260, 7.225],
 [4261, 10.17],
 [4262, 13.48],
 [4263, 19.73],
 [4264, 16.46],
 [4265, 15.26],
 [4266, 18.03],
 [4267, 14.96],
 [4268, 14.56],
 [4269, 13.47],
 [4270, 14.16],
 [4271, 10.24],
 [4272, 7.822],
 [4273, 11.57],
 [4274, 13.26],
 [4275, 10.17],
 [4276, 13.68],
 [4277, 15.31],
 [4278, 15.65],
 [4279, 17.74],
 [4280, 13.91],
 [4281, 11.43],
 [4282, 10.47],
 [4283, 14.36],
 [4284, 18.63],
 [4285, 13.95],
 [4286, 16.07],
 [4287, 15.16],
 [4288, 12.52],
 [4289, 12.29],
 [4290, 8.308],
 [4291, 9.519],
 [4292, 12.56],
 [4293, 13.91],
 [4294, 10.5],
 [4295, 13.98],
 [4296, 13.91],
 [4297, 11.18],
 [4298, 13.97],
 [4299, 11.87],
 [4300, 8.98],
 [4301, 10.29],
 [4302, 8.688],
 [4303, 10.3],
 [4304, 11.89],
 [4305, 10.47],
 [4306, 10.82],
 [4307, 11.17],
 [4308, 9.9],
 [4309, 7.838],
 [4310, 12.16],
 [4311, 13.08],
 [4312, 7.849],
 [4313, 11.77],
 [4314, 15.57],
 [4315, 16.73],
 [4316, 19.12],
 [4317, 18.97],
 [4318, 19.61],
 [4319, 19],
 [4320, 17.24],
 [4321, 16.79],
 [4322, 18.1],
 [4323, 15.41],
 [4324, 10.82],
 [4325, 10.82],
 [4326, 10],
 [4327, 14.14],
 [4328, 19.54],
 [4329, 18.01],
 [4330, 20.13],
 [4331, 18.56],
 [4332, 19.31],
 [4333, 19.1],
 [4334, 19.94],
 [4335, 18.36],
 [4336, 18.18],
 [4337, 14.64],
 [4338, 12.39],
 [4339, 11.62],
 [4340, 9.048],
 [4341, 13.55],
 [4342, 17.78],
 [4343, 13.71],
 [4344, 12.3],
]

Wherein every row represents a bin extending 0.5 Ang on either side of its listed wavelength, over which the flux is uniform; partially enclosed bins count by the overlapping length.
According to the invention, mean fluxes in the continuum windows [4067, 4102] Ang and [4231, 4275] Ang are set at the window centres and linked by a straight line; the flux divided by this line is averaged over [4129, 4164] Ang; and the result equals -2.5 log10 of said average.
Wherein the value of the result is -0.02 mag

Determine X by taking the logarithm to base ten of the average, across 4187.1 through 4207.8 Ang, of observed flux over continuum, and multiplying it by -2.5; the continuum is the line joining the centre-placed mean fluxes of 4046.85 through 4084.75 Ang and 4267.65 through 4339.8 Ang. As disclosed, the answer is -0.14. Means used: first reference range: 13.6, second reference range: 13.8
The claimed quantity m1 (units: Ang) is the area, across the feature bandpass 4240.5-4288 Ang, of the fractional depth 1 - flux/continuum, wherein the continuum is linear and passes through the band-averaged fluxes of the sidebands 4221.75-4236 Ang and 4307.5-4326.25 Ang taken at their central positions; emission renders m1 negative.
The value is -3.30 Ang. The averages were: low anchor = 12.8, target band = 14.3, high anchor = 14.3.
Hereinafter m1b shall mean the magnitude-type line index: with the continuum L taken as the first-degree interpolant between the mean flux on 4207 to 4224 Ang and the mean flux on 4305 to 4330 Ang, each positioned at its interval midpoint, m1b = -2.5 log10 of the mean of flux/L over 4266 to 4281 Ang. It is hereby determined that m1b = 0.126 mag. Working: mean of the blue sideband 16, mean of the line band 13.4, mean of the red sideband 14.4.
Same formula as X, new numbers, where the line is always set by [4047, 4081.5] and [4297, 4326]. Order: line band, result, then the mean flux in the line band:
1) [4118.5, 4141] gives -0.21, 16.1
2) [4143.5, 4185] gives -0.13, 14.9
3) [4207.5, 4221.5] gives -0.23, 16.3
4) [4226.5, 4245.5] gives -0.13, 14.8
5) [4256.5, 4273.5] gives -0.06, 13.9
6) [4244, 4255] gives -0.10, 14.4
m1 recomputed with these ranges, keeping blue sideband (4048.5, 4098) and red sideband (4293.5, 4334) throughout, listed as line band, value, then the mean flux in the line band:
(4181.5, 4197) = -1.7 Ang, 15.9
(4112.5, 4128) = -2.4 Ang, 16.8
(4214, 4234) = 0.6 Ang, 13.8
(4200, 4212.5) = -1.6 Ang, 16.1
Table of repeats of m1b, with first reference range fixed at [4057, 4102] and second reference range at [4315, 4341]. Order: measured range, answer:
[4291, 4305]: 0.36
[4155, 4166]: -0.02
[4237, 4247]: -0.04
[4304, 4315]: 0.38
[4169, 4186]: 0.01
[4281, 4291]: 0.20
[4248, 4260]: 0.11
